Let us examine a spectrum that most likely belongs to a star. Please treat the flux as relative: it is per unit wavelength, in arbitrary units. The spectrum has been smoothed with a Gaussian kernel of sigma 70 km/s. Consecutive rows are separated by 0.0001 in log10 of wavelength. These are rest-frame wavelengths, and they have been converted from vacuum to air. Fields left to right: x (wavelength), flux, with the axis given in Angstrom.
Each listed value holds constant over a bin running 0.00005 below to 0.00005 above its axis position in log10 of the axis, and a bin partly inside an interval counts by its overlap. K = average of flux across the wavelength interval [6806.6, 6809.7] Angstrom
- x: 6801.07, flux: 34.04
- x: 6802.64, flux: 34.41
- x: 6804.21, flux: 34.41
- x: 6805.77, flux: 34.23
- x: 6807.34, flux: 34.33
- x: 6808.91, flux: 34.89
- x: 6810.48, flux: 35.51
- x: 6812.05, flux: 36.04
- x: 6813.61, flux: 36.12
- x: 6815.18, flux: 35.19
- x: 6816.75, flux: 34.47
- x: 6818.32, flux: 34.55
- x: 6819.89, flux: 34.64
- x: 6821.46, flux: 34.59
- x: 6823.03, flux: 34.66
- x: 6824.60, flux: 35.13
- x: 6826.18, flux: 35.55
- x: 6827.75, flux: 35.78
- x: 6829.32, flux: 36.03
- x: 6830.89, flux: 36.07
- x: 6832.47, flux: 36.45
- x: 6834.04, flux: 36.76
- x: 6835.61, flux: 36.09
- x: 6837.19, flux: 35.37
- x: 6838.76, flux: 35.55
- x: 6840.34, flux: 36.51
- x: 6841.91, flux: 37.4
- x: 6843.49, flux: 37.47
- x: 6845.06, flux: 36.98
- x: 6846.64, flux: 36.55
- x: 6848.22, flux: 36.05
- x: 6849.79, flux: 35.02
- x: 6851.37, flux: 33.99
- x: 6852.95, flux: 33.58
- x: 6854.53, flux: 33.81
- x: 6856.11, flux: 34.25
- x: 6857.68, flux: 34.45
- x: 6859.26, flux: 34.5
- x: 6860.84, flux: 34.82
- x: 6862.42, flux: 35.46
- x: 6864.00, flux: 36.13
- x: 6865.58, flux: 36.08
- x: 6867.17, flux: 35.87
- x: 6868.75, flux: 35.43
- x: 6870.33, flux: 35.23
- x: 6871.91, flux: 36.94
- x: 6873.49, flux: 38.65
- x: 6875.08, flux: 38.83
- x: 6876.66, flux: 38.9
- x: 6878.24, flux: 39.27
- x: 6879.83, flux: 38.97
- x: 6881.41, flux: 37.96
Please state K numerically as 34.6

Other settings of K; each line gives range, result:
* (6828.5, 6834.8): 36.3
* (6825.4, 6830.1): 35.8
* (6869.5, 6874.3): 36.9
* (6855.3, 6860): 34.4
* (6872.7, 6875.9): 38.7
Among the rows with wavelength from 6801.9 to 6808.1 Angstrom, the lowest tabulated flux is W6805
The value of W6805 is 34.23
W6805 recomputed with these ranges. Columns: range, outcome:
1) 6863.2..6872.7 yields 35.23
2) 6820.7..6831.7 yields 34.59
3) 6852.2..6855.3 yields 33.58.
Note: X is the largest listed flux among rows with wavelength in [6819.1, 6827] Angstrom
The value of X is 35.55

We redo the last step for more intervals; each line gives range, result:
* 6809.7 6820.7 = 36.12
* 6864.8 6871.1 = 36.08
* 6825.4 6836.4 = 36.76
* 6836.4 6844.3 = 37.47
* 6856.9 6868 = 36.13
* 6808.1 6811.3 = 35.51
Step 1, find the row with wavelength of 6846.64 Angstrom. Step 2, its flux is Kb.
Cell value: 36.55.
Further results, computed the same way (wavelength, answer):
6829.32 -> 36.03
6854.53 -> 33.81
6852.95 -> 33.58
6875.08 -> 38.83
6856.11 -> 34.25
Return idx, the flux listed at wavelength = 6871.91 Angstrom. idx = 36.94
